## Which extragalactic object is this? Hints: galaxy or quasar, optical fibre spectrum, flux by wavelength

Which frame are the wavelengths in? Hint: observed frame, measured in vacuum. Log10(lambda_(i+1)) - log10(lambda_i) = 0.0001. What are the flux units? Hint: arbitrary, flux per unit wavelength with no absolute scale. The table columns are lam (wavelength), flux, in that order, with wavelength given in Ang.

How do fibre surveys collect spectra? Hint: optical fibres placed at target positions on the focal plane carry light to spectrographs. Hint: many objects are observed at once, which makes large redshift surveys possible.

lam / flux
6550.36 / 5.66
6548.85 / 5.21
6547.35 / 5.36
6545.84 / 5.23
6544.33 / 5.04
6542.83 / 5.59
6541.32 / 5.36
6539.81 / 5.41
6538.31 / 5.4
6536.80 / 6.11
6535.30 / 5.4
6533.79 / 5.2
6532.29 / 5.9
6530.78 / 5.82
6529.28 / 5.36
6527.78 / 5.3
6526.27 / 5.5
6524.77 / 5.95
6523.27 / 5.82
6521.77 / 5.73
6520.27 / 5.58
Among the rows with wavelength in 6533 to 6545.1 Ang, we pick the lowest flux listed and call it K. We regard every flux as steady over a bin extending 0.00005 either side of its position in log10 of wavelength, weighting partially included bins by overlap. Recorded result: 5.04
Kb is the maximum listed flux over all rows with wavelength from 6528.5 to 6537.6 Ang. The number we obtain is 6.11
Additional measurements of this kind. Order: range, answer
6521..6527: 5.95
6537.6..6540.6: 5.41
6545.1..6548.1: 5.36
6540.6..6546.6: 5.59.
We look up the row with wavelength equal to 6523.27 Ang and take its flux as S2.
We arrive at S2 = 5.82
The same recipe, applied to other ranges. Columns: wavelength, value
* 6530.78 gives 5.82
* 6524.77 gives 5.95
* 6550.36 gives 5.66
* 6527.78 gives 5.3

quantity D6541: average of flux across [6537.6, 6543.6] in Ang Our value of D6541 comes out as 5.44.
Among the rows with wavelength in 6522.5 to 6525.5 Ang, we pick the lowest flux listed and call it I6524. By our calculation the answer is 5.82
